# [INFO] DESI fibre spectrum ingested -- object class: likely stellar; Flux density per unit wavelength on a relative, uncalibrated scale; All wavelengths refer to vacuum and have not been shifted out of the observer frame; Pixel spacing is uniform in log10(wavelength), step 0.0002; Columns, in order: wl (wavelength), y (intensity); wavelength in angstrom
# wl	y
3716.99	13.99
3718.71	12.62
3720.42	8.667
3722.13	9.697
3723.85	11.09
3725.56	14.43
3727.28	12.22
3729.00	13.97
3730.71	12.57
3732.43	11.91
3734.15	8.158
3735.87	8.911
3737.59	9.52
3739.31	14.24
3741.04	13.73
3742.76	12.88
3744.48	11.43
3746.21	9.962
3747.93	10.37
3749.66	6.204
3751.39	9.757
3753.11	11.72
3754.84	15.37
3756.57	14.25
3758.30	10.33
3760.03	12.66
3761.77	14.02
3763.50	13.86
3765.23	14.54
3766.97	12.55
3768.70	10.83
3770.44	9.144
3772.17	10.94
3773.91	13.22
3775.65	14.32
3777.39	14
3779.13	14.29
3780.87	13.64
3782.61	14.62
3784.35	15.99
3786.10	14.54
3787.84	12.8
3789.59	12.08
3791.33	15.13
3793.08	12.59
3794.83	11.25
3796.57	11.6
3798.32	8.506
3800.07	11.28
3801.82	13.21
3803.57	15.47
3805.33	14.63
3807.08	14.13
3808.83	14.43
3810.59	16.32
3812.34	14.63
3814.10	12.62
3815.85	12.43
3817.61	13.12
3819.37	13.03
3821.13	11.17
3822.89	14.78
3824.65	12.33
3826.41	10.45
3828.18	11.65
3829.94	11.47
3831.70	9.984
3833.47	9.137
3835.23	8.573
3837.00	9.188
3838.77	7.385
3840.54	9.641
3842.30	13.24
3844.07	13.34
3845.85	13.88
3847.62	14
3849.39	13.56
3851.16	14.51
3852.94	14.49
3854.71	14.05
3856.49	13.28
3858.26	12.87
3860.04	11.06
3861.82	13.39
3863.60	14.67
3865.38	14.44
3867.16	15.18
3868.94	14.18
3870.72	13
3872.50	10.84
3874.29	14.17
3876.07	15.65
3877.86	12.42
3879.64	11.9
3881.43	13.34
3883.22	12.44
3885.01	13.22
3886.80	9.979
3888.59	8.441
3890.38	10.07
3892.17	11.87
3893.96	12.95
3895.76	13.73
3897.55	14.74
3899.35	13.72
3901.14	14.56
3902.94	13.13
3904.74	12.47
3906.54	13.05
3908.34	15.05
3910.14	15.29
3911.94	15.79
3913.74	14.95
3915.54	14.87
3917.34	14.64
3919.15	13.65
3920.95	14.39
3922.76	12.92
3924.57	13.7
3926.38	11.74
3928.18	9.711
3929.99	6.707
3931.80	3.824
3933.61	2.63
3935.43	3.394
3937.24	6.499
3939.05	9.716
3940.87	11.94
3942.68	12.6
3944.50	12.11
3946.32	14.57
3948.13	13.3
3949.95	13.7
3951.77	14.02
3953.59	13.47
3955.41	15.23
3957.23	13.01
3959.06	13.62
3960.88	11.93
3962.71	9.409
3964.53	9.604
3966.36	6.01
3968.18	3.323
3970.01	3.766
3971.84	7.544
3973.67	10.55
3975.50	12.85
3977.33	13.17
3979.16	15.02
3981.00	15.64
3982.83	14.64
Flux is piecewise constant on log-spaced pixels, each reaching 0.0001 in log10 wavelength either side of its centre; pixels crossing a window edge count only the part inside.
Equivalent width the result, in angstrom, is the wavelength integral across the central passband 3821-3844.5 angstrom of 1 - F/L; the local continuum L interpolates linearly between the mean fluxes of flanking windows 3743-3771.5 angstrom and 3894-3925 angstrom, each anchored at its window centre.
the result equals 3.8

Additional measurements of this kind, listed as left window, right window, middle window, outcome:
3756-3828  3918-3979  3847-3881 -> -4.8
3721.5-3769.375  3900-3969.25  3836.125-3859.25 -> -1.7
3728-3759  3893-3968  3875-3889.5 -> -0.5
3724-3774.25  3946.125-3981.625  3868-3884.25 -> -2.2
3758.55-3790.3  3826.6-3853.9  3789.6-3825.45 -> -2.2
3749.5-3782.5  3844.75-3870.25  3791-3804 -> 0.8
